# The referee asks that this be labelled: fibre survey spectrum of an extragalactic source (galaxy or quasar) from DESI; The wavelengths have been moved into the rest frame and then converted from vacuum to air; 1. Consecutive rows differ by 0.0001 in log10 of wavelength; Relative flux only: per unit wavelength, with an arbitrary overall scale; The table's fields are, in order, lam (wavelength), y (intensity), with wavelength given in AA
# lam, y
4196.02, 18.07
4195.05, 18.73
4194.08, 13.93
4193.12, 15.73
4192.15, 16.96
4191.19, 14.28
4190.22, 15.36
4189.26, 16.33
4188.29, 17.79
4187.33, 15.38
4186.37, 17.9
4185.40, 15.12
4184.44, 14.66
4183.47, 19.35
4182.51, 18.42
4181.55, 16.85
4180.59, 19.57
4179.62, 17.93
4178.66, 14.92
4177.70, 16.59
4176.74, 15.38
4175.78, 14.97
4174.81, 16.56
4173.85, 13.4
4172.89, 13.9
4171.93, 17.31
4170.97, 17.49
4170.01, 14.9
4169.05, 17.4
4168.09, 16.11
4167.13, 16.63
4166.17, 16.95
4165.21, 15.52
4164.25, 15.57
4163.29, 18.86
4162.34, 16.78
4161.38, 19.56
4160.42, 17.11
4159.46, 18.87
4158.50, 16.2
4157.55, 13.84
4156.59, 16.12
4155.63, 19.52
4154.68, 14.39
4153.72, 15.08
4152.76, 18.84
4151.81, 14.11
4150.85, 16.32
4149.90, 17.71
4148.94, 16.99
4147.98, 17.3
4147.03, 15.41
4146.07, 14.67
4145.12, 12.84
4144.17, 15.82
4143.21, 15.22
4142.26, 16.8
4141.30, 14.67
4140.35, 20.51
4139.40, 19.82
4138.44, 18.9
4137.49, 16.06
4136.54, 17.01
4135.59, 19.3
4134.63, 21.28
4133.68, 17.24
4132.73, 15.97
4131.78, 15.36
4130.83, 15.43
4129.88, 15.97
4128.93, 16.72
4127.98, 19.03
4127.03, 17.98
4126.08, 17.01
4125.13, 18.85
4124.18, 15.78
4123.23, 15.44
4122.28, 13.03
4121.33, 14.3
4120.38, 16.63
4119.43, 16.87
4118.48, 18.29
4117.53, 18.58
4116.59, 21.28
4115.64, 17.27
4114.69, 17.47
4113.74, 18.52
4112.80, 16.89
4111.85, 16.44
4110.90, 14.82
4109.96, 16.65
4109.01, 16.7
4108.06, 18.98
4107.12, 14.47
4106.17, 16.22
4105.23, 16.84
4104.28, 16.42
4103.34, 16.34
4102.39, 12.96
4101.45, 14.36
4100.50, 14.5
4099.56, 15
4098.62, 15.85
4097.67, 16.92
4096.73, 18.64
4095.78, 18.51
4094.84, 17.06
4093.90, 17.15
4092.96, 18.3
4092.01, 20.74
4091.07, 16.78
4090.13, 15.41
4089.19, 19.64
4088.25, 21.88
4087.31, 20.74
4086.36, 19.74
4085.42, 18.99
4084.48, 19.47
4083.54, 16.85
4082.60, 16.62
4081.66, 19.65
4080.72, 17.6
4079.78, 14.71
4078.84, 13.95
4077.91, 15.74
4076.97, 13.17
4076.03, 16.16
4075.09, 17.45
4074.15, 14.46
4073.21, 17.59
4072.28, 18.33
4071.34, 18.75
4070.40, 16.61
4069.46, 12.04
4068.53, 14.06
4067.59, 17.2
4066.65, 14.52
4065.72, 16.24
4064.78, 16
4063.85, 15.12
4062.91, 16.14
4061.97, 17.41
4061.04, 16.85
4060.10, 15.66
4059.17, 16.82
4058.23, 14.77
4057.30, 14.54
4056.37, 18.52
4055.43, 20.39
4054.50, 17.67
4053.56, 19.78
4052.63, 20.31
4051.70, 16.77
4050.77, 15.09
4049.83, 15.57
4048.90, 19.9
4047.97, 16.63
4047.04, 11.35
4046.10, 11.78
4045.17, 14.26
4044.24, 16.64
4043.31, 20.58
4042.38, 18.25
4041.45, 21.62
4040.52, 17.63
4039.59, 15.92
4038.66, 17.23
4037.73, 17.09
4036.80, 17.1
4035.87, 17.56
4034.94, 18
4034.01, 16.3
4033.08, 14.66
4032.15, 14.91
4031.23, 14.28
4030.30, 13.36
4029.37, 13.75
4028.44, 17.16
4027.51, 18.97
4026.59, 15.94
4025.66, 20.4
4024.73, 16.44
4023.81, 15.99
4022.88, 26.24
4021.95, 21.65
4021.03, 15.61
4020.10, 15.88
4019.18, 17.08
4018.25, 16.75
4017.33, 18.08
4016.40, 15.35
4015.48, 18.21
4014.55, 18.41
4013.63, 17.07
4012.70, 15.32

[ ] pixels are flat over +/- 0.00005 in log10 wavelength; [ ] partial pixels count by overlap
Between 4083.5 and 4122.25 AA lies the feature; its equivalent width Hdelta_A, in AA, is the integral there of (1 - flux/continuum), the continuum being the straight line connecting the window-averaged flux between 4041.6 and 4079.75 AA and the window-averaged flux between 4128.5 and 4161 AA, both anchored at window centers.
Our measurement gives -1.72 AA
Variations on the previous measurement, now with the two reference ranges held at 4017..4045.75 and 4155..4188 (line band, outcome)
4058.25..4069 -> 0.73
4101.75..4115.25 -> 0.42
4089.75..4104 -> 0.33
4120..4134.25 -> 0.41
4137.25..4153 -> 0.18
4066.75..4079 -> 0.90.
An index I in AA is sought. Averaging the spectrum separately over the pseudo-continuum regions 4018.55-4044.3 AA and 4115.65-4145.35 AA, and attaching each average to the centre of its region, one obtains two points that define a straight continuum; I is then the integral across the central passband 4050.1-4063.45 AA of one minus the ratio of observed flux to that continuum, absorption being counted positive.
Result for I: 0.1 AA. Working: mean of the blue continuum 17.4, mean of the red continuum 17.1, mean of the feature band 17.1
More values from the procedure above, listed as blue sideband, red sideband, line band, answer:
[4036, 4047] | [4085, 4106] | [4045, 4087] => 1.5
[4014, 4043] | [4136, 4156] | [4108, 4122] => -0.4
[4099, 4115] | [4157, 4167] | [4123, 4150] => -0.7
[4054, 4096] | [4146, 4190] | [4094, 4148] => 0.2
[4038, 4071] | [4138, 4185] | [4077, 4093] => -1.3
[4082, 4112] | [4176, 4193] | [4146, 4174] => 0.5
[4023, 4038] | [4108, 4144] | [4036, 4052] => 0.0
